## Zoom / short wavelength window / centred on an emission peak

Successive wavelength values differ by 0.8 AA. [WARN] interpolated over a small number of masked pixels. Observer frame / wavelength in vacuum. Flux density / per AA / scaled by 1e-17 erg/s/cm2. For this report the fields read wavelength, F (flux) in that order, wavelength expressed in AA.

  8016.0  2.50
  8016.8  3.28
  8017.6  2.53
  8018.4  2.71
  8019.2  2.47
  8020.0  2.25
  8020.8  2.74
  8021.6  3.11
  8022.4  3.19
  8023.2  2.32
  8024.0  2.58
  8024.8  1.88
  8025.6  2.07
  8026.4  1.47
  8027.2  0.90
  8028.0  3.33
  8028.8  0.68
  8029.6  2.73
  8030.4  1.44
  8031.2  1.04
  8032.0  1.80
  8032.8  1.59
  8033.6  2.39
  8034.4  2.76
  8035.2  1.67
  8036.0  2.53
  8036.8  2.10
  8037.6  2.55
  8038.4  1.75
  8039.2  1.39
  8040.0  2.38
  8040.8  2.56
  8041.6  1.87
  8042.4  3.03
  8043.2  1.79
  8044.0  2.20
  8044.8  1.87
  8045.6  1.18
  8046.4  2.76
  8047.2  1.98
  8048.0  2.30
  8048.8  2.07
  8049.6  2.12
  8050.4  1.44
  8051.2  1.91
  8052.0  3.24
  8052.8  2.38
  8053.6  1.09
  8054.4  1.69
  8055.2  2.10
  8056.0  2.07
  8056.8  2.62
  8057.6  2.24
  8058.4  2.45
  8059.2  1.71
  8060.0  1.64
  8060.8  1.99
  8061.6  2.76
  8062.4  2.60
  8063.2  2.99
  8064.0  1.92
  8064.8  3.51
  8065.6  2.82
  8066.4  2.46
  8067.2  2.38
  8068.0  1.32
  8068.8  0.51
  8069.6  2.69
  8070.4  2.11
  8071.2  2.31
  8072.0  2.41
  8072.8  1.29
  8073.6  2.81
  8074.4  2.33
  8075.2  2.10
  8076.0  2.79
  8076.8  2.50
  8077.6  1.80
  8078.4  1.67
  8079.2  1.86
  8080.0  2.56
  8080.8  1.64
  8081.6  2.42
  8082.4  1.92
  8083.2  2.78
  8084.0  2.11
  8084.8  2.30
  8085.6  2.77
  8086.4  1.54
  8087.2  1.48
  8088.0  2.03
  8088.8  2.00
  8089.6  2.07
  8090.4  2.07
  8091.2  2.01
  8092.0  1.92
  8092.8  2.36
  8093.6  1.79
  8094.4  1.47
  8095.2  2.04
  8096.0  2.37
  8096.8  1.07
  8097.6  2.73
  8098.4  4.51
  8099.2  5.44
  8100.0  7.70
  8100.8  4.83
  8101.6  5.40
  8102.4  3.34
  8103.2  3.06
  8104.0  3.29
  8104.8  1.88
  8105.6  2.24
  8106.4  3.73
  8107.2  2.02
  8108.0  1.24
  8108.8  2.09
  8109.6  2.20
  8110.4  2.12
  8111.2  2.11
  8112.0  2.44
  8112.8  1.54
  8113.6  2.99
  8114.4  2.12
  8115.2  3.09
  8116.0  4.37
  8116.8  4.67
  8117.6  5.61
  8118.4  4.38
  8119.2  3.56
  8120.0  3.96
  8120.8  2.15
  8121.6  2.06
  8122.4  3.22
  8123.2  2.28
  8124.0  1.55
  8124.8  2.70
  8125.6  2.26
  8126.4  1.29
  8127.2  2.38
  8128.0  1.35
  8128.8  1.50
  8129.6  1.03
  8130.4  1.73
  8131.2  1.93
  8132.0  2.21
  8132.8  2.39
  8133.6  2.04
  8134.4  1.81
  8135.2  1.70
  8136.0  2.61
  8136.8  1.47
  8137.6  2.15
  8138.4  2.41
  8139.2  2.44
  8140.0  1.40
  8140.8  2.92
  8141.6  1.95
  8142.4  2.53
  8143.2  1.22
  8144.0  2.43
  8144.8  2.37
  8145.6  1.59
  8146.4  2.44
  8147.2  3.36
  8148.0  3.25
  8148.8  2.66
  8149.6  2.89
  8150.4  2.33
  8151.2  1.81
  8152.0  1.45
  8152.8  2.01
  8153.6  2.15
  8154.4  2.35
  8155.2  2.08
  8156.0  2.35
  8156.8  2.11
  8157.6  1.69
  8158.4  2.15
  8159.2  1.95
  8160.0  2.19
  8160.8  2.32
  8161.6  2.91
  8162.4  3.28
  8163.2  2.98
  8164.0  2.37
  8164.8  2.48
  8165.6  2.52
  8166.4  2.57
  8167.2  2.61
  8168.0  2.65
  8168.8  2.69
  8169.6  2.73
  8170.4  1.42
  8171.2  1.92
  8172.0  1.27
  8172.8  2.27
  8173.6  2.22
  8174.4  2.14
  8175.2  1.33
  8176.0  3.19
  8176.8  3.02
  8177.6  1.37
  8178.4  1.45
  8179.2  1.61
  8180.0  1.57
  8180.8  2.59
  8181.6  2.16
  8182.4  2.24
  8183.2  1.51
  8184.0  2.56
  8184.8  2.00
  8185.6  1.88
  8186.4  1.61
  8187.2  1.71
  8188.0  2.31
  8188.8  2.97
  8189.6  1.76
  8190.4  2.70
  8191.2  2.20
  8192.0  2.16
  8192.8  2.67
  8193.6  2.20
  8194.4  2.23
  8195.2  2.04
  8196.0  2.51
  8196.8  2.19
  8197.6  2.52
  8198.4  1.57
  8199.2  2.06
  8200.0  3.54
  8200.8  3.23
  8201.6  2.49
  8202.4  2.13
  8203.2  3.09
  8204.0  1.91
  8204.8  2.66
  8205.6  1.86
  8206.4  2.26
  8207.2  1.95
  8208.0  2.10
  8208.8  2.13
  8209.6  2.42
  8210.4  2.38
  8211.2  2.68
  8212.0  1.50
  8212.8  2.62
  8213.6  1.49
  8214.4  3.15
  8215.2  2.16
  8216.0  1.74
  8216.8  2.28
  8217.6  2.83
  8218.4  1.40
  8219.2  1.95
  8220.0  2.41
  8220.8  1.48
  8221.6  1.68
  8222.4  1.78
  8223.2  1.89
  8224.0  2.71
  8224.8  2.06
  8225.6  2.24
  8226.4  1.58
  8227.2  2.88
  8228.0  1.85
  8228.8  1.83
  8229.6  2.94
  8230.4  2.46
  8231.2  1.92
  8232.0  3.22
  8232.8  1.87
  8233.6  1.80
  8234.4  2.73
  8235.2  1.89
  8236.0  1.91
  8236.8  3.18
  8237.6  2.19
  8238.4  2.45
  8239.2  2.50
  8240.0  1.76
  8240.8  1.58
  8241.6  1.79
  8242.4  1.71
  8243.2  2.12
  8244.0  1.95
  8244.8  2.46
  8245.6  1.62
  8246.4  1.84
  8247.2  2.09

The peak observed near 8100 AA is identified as [S II] 6716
